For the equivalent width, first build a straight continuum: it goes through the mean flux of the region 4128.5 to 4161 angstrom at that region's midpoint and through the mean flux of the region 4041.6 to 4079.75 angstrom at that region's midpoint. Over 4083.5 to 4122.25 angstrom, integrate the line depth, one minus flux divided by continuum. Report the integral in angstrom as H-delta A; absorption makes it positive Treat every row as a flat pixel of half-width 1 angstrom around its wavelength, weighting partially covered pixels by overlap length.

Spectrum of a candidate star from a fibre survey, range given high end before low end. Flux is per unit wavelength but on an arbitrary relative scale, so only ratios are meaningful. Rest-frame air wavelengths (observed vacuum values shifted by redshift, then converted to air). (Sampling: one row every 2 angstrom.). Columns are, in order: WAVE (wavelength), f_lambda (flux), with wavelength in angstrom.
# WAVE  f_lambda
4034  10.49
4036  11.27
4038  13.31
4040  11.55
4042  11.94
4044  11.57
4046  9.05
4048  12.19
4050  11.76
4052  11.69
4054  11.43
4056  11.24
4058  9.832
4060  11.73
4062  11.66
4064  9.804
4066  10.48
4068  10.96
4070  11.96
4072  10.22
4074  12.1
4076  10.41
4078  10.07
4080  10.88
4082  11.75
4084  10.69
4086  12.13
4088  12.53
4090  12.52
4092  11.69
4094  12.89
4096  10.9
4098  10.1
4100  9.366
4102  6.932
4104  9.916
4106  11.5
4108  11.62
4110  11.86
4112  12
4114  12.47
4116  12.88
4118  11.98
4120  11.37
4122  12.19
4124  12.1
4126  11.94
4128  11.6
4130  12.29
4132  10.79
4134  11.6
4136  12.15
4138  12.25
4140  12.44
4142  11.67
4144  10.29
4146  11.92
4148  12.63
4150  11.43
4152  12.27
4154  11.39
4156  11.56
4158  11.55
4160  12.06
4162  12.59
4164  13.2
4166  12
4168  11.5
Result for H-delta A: 0.12 angstrom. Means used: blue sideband 11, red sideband 11.8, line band 11.4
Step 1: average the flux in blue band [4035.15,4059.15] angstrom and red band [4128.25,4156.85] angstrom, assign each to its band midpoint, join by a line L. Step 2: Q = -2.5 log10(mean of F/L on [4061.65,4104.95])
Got 0.06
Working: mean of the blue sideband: 11.4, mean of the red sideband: 11.8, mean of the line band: 10.9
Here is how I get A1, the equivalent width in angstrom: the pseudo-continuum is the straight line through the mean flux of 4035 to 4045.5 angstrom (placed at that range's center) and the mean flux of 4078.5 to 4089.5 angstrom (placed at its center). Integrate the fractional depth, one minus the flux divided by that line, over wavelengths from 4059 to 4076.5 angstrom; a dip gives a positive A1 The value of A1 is 0.9 angstrom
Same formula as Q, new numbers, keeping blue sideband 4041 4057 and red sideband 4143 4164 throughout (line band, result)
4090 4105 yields 0.12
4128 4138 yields 0.00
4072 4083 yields 0.05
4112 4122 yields -0.04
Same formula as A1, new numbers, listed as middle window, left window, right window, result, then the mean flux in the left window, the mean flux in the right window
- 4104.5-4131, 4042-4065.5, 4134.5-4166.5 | -0.6 angstrom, 11.1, 12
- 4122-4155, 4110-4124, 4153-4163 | 0.4 angstrom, 12.1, 11.8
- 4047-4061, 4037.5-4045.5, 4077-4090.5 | 0.4 angstrom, 11.8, 11.5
